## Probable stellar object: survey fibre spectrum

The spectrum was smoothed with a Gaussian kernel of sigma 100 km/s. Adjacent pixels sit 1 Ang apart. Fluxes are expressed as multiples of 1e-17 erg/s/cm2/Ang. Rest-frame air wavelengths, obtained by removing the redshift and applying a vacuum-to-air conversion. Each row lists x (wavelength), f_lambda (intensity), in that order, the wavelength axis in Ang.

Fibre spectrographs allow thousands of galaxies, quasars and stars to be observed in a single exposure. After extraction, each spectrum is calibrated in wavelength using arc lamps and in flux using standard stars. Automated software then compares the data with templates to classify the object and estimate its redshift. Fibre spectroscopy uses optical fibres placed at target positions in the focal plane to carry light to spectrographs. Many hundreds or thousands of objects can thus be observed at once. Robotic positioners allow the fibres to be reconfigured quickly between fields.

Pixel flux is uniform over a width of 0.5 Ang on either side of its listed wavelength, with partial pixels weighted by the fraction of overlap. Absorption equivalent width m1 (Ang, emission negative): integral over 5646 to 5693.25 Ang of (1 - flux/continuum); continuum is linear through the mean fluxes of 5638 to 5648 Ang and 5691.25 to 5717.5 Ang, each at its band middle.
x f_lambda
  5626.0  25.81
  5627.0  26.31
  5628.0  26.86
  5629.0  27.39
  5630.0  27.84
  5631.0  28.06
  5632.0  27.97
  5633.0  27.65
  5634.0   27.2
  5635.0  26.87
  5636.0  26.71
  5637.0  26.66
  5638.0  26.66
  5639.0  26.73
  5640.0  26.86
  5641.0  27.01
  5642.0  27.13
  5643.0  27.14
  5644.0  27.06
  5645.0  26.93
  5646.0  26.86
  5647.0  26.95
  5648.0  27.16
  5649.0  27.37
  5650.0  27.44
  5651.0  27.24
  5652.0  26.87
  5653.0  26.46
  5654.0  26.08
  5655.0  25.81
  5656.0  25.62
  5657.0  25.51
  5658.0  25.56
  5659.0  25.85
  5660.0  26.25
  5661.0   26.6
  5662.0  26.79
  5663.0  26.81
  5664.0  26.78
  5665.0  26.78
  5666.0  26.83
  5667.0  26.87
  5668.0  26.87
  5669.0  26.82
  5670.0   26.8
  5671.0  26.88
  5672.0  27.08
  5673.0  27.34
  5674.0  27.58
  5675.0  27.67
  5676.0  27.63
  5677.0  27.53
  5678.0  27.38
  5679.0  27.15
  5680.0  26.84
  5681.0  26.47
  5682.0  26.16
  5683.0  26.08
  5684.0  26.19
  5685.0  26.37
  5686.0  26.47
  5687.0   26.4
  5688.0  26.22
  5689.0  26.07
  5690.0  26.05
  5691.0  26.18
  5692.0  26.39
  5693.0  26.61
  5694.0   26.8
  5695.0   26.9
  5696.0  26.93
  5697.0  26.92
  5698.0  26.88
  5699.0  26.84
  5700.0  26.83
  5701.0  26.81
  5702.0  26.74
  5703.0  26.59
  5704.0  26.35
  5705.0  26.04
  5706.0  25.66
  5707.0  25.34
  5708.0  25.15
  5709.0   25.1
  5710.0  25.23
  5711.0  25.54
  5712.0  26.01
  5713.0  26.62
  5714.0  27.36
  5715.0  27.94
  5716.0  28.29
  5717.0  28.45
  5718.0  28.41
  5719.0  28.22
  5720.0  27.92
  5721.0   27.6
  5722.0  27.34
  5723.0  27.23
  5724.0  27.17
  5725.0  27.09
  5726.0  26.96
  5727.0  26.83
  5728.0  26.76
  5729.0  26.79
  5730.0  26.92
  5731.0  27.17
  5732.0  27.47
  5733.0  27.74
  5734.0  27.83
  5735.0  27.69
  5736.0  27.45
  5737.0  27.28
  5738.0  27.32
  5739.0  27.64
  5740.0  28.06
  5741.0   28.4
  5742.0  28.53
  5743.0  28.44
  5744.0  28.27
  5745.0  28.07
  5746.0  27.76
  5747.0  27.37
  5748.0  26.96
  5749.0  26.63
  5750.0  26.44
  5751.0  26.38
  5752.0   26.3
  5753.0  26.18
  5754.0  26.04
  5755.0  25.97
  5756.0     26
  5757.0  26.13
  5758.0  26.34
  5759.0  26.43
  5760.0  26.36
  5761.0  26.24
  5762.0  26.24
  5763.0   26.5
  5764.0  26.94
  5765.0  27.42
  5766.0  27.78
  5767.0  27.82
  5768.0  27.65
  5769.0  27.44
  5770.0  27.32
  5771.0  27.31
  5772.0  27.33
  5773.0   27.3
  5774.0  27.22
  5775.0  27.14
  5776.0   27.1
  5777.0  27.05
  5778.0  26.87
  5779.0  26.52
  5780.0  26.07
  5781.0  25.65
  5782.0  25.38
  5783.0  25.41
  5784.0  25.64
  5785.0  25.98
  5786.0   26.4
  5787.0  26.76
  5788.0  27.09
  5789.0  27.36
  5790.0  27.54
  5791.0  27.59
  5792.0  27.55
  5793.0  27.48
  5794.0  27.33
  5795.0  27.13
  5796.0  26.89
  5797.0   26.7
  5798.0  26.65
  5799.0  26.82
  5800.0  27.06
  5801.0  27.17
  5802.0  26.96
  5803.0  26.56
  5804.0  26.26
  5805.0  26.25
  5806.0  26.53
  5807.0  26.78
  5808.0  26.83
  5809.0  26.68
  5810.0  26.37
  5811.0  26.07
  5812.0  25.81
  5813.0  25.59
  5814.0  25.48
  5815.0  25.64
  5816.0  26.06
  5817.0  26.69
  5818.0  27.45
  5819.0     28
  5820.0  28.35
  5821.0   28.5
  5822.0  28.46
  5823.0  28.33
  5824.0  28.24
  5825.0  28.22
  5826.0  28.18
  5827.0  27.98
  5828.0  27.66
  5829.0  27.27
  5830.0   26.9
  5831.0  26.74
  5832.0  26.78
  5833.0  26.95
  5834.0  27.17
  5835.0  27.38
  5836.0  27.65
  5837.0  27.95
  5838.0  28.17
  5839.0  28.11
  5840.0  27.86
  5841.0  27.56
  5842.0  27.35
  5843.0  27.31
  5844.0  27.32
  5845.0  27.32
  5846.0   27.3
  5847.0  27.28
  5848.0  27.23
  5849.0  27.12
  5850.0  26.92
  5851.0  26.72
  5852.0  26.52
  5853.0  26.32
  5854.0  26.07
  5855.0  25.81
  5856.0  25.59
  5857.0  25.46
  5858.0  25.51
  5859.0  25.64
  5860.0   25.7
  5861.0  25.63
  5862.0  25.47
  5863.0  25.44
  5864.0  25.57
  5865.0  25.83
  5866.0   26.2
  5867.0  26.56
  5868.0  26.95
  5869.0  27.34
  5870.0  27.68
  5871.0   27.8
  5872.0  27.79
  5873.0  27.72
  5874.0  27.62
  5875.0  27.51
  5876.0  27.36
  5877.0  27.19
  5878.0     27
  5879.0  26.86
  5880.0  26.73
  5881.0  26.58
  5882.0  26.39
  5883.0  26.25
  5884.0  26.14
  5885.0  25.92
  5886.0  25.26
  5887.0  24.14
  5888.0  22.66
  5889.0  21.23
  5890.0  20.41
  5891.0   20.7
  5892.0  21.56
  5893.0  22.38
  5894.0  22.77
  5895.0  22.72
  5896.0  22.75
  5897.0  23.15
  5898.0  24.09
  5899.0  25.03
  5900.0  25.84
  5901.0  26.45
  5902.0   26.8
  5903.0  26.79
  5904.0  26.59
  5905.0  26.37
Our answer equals 0.2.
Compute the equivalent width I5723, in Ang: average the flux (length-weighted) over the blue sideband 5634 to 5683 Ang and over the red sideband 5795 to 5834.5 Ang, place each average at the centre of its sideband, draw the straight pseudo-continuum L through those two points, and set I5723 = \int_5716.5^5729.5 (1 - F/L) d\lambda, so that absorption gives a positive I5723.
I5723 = -0.3 Ang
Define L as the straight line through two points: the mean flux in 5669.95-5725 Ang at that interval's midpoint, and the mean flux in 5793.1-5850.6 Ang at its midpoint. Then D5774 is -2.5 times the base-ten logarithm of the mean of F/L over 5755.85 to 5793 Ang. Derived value 0.01 mag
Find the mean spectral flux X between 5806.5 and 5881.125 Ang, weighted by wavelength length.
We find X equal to 27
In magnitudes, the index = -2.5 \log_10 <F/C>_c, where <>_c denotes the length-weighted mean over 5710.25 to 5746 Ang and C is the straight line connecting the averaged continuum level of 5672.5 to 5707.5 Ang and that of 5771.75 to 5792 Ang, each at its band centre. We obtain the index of -0.03 mag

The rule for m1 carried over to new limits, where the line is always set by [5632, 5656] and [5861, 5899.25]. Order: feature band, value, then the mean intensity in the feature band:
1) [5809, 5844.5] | -2.27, 27.3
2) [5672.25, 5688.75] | -0.11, 26.8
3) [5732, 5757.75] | -1.00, 27.2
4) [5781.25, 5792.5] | -0.29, 26.6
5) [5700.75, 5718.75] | -0.07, 26.6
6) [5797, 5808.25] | -0.39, 26.7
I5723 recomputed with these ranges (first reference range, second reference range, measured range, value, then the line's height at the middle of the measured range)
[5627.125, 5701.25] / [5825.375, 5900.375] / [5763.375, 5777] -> -0.5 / 26.4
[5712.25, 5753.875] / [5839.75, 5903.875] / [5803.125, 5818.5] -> 0.1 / 26.5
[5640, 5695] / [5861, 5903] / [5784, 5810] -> -1.0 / 25.9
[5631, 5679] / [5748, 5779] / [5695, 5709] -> 0.3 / 26.8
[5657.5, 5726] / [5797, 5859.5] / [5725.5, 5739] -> -0.2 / 26.8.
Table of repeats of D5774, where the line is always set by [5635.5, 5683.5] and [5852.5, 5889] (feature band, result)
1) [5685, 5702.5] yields 0.00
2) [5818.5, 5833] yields -0.06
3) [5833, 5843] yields -0.05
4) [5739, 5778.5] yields -0.02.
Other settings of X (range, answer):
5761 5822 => 26.8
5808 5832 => 27.1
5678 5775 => 26.9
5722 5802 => 27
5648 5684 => 26.7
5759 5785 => 26.8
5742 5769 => 26.9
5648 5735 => 26.8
